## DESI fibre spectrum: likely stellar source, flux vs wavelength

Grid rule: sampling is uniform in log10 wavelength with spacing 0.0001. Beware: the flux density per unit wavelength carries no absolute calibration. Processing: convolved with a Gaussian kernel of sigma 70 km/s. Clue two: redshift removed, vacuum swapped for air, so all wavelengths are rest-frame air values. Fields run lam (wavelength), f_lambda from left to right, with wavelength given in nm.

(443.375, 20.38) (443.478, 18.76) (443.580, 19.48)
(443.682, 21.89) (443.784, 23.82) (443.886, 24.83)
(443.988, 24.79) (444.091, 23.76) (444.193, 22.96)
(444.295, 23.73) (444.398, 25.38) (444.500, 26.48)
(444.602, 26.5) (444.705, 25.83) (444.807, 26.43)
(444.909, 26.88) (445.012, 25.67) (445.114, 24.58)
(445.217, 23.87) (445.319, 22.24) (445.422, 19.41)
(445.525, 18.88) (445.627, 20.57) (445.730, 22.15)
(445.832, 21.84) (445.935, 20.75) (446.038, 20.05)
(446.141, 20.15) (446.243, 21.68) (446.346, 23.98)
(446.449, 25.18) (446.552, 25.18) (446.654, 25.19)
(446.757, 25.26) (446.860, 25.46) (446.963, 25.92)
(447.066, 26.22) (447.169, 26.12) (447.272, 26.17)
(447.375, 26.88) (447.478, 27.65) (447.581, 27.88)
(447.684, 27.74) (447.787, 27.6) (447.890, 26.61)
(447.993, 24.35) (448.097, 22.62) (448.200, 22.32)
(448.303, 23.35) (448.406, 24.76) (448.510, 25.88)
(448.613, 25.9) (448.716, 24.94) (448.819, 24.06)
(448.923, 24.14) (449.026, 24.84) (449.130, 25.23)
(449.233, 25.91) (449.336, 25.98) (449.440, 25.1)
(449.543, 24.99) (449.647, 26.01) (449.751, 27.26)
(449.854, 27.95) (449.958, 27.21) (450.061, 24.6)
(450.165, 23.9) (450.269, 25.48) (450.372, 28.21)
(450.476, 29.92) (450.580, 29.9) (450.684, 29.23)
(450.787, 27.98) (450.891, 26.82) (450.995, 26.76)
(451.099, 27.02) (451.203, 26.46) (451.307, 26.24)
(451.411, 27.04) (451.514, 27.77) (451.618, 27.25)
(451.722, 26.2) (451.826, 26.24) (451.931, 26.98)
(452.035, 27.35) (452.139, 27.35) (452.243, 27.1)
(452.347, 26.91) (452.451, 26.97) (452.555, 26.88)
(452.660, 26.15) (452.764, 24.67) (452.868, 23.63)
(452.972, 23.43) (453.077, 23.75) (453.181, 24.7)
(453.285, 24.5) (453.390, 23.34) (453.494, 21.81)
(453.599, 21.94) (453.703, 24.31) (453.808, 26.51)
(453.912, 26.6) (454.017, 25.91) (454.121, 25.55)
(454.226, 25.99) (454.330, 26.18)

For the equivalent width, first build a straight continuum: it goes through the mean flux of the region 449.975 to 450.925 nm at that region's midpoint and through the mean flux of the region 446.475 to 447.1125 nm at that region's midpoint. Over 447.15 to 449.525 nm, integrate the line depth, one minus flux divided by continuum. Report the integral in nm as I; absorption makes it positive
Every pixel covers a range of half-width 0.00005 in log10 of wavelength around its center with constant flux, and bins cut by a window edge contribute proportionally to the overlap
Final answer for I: 0.074 nm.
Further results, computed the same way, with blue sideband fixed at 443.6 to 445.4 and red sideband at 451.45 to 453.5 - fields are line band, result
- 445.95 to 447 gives 0.05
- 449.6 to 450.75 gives -0.08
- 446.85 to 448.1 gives -0.07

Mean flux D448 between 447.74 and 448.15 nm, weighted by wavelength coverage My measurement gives 25.2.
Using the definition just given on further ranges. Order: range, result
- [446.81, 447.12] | 25.9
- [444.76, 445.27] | 25.5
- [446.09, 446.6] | 23.2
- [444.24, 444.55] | 25.2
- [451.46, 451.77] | 27.2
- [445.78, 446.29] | 20.9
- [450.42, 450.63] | 29.8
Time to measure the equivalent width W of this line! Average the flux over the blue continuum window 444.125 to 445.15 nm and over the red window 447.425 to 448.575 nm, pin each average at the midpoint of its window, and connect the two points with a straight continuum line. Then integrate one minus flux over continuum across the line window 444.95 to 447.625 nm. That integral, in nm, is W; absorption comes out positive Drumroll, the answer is 0.18 nm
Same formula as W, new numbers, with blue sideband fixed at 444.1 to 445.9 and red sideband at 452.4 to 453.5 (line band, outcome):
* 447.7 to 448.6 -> -0.029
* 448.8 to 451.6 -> -0.258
